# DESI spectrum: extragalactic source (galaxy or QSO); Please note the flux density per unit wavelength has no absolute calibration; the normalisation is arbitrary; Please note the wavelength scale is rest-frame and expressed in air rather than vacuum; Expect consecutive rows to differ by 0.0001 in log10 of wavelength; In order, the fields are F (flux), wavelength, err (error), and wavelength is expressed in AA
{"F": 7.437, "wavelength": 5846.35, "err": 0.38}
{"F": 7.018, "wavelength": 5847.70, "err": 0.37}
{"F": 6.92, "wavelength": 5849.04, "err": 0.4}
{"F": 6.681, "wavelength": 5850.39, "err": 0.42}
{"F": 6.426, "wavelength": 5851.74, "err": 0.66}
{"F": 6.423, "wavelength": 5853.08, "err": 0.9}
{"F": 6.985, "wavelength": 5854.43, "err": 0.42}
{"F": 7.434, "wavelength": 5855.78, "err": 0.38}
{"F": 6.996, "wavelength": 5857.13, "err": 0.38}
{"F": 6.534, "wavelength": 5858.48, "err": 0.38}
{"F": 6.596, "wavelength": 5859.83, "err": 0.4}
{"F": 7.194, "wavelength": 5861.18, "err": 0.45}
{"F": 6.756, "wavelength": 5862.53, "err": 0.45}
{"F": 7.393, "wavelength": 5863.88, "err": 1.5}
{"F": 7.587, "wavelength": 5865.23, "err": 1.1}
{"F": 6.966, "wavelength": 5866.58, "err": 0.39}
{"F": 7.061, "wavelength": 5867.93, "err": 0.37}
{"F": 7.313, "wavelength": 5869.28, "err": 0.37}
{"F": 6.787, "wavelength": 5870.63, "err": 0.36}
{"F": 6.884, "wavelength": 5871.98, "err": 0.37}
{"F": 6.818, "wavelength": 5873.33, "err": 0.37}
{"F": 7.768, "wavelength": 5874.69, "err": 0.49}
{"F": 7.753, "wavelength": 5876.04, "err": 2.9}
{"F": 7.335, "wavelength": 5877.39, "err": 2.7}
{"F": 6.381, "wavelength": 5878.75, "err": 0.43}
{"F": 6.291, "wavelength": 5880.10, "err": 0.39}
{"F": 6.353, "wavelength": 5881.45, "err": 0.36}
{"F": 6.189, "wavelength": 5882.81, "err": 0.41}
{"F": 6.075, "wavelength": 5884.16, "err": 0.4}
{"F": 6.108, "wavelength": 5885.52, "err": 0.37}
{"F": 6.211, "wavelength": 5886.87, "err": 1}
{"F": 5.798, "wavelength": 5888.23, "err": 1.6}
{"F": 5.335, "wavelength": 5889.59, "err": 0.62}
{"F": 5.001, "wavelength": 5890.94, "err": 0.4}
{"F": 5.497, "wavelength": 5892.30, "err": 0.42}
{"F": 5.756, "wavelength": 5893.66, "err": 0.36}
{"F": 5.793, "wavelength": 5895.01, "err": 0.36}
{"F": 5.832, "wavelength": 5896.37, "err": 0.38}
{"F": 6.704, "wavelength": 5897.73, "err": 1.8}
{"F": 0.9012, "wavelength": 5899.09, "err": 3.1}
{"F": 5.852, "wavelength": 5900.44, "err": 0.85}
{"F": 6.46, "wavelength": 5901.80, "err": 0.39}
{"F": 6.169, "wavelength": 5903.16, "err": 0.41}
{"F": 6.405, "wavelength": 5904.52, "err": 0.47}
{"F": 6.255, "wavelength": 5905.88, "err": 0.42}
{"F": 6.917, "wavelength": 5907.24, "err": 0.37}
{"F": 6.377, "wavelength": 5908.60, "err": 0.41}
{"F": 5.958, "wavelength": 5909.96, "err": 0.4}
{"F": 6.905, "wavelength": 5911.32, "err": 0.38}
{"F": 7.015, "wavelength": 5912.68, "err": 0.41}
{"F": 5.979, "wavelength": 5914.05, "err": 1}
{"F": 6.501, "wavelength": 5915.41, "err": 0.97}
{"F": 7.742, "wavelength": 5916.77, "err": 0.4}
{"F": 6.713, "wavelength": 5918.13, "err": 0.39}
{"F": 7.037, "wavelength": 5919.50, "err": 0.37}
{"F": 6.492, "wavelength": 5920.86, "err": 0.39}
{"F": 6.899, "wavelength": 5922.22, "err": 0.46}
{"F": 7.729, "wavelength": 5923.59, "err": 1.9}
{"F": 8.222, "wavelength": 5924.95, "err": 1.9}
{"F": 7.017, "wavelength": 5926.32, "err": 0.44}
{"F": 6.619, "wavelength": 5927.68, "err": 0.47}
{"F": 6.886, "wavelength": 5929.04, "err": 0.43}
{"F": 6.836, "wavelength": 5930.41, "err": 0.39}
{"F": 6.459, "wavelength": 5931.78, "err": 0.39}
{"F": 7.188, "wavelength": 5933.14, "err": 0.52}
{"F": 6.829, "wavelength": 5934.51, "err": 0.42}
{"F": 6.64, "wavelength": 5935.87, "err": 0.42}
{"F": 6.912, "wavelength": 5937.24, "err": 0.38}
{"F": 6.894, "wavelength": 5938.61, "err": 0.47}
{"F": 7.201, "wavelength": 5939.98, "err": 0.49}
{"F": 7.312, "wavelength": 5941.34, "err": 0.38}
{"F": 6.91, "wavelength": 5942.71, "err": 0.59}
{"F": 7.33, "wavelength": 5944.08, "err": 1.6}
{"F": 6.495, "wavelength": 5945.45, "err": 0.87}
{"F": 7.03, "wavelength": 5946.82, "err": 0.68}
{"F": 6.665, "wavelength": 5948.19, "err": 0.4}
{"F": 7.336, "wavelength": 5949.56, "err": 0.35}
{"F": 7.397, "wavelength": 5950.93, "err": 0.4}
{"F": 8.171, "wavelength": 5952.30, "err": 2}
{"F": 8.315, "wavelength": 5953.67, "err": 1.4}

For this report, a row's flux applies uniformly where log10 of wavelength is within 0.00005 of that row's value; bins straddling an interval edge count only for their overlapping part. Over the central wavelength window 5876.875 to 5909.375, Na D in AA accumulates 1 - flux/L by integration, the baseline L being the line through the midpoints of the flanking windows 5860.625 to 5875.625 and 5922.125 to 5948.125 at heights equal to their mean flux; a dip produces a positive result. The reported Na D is 5.5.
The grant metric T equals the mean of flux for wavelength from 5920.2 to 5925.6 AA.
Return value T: 7.34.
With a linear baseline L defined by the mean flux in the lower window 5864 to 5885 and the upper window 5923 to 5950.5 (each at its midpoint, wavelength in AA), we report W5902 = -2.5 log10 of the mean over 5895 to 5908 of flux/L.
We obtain 0.212 mag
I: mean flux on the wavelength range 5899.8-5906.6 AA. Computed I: 6.23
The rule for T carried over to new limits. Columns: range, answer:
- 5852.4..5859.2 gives 6.87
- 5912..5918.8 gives 6.79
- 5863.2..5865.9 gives 7.49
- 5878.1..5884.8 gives 6.26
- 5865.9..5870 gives 7.12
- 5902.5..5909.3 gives 6.42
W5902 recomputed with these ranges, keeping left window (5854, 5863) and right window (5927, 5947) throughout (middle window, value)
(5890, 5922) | 0.134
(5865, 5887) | 0.016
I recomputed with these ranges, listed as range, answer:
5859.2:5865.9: 7.11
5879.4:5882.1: 6.34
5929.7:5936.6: 6.79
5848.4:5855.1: 6.69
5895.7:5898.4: 6.26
